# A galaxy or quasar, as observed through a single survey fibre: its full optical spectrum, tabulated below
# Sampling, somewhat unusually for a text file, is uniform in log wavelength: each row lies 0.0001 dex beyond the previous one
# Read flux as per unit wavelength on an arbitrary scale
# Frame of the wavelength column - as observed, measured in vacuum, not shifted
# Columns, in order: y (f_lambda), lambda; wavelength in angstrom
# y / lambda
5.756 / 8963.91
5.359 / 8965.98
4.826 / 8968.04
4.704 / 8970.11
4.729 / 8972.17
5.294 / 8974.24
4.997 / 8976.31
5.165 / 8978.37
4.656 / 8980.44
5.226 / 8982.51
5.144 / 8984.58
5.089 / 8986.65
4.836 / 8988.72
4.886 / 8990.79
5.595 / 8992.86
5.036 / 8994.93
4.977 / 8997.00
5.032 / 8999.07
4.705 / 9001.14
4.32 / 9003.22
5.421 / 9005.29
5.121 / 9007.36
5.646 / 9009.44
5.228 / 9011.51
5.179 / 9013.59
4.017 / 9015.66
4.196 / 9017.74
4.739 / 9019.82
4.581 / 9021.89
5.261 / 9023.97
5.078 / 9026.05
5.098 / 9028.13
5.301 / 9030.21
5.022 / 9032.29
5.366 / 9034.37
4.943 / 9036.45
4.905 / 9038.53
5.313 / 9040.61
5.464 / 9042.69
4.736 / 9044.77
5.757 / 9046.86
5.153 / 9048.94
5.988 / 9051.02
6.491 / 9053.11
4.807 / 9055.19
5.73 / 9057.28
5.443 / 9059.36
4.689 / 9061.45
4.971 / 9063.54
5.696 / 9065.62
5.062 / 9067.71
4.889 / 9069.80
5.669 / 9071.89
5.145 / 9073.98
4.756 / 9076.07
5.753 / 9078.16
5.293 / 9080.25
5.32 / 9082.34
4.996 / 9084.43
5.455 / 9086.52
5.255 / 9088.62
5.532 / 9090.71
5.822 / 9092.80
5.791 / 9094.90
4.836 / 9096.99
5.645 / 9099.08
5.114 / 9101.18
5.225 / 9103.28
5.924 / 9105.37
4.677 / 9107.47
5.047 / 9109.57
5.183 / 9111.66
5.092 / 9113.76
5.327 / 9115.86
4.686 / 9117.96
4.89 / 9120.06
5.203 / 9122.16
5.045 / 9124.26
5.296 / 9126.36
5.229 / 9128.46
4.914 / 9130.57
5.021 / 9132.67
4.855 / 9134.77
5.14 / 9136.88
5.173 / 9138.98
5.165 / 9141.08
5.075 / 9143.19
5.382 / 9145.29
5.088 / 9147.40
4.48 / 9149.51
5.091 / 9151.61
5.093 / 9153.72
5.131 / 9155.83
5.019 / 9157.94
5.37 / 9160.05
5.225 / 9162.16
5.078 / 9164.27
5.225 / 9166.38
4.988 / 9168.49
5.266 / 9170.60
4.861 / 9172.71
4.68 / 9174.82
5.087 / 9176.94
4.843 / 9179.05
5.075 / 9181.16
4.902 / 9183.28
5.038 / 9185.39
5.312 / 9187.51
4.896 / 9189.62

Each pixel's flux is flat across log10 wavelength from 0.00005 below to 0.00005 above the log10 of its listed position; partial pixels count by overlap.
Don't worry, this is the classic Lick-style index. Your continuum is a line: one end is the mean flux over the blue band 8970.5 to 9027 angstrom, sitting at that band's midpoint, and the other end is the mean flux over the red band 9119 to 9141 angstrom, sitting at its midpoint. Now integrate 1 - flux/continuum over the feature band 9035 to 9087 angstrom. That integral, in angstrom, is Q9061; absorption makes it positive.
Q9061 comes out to -2.9 angstrom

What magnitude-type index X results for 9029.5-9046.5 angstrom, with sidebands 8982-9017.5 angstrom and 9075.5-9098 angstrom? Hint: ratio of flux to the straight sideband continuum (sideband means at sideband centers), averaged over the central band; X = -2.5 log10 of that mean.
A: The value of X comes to 0.002 mag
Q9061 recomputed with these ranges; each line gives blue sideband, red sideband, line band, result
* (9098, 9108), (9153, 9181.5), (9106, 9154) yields 1.6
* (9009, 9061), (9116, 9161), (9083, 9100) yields -1.0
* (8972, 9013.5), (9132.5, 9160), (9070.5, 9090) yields -0.9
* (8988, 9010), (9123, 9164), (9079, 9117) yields -1.7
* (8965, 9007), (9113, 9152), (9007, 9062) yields -1.5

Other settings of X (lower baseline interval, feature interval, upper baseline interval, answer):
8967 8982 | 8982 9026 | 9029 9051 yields 0.021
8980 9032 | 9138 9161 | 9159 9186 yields -0.012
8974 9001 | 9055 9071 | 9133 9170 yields -0.024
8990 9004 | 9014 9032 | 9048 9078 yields 0.065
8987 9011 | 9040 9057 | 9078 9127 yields -0.066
